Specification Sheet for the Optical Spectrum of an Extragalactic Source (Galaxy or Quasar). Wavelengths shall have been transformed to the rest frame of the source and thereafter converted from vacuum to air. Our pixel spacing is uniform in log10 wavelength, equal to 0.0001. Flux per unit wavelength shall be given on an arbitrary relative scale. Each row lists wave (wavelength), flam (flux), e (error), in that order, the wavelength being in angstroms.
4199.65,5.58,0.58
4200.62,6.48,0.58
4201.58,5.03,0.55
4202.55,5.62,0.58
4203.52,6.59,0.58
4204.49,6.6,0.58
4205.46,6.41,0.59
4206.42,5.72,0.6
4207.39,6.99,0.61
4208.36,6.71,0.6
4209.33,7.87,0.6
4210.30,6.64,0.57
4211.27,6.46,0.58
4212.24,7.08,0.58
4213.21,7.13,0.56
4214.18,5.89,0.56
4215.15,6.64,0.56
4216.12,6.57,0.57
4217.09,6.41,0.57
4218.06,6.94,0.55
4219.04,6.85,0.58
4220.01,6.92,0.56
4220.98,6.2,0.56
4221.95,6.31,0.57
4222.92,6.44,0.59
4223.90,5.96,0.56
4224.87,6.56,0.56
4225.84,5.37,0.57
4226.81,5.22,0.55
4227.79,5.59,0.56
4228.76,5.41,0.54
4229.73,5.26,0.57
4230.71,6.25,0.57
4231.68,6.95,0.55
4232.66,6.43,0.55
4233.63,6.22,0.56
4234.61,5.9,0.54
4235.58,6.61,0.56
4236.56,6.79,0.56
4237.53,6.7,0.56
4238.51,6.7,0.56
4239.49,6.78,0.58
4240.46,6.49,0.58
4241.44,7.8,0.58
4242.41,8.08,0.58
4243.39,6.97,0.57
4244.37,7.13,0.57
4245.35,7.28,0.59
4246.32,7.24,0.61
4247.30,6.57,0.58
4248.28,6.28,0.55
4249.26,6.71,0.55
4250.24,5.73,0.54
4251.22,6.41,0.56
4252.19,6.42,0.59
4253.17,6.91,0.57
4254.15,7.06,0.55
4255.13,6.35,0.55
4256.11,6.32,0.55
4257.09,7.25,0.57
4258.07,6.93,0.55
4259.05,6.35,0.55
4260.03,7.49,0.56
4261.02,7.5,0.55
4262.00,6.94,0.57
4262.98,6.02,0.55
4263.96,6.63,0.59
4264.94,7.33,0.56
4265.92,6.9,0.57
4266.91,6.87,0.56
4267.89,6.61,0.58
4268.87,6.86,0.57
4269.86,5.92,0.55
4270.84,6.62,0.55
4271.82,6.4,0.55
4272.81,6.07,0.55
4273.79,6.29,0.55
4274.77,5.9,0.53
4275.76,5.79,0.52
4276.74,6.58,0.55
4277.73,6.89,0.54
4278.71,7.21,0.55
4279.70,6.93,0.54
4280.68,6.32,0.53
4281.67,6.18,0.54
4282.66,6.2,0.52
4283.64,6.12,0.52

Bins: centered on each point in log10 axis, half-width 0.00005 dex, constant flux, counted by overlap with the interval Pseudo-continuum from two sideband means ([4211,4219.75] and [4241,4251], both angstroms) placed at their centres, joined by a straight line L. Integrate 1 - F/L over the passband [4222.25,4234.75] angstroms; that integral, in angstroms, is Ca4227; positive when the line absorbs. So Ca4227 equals 1.5 angstroms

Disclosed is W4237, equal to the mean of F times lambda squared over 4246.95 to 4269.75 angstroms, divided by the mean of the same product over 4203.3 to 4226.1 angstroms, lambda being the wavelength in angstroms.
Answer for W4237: 1.04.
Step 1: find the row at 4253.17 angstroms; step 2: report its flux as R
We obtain 6.91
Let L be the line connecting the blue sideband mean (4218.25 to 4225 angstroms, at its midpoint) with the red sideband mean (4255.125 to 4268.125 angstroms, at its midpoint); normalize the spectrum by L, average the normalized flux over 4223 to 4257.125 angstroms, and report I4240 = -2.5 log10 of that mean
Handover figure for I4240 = 0.02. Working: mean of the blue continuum 6.47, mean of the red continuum 6.84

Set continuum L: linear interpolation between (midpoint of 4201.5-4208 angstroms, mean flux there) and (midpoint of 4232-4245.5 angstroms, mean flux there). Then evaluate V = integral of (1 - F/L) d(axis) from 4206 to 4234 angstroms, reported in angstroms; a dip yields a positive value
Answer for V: 0.4 angstroms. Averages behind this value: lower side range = 6.21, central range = 6.38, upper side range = 6.84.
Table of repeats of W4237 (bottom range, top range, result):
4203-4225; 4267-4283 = 1.00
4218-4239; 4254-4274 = 1.09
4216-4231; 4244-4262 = 1.12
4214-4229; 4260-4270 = 1.12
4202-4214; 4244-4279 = 1.03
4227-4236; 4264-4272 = 1.13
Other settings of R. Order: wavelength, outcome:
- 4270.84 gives 6.62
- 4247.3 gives 6.57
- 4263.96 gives 6.63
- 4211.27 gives 6.46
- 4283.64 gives 6.12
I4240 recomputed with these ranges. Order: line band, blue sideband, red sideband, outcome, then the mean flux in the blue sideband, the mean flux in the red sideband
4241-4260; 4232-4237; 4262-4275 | -0.06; 6.4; 6.53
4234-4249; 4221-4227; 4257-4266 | -0.07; 6.04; 6.92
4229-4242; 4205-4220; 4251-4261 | 0.04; 6.7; 6.79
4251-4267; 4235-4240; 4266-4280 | -0.04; 6.7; 6.5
